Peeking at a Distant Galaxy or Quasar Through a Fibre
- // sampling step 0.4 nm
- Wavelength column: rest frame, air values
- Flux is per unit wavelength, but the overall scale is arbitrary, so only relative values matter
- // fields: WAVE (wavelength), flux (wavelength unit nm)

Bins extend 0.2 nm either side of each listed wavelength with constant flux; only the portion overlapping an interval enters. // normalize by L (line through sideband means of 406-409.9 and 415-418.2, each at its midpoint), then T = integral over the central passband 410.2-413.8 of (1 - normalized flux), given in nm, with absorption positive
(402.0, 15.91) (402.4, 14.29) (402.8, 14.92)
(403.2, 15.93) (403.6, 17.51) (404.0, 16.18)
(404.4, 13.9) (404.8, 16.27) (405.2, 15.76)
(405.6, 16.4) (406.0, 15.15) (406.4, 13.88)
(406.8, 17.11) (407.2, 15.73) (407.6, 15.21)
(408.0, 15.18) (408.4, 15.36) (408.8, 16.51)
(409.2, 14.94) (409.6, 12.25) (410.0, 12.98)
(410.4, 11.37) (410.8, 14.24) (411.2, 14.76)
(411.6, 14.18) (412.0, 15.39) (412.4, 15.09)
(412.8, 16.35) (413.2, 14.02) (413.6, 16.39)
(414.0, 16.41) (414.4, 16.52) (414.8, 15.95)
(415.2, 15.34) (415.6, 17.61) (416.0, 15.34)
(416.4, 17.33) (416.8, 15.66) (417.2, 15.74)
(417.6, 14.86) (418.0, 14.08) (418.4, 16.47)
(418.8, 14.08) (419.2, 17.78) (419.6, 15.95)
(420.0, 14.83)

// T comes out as 0.18 nm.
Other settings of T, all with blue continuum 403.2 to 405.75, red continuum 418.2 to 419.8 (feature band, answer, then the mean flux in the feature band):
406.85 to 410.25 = 0.25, 14.8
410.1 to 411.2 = 0.20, 13.2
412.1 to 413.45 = 0.07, 15.2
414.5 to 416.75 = -0.03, 16.3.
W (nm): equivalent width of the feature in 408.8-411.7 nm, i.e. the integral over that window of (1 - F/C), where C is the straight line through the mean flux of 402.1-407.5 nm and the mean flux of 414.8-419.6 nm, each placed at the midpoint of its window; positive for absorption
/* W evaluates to 0.37 nm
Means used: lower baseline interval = 15.6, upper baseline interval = 15.9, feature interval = 13.7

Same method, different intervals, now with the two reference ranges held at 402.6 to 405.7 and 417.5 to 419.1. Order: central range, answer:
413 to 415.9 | -0.141 nm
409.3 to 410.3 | 0.181 nm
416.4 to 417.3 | -0.055 nm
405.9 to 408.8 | 0.037 nm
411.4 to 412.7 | 0.034 nm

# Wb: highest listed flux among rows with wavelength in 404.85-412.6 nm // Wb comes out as 17.11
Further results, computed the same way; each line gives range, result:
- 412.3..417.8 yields 17.61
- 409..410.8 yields 14.94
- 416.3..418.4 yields 17.33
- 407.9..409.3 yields 16.51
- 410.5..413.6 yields 16.39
